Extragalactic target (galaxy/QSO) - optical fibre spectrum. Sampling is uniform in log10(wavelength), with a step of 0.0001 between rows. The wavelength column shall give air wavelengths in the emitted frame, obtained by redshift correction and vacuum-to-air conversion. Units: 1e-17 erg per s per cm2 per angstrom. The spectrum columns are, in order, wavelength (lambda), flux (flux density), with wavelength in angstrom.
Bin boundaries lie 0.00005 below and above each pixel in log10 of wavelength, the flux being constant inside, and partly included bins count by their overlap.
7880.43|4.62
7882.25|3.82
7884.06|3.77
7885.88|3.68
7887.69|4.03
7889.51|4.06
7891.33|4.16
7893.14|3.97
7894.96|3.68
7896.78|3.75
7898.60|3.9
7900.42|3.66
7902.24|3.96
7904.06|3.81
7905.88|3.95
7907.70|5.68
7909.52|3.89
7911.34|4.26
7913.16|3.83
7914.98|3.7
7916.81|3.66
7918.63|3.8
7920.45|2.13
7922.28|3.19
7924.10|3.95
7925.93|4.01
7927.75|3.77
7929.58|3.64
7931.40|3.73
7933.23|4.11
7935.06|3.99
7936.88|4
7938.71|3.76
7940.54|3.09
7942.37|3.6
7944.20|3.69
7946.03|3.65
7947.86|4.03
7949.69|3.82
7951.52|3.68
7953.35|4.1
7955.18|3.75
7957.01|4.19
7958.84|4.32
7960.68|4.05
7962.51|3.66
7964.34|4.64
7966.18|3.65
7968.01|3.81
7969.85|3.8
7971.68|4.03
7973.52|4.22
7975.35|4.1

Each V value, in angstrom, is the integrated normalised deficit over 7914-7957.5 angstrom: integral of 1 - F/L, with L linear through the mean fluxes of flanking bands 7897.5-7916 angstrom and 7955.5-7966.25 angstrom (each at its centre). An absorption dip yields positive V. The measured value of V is 4.0 angstrom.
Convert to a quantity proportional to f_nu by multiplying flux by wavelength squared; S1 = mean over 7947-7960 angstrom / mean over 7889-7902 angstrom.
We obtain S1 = 1.0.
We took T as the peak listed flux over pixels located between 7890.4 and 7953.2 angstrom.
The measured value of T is 5.68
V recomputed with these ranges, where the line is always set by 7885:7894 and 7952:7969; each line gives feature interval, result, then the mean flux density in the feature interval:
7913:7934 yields 2.0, 3.62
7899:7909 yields -0.5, 4.18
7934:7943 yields 0.7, 3.7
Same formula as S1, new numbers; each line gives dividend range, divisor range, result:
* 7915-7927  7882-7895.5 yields 0.90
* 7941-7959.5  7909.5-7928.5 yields 1.07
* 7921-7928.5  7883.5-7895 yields 0.94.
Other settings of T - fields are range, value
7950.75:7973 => 4.64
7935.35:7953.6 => 4.1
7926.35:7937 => 4.11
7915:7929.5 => 4.01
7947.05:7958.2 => 4.19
